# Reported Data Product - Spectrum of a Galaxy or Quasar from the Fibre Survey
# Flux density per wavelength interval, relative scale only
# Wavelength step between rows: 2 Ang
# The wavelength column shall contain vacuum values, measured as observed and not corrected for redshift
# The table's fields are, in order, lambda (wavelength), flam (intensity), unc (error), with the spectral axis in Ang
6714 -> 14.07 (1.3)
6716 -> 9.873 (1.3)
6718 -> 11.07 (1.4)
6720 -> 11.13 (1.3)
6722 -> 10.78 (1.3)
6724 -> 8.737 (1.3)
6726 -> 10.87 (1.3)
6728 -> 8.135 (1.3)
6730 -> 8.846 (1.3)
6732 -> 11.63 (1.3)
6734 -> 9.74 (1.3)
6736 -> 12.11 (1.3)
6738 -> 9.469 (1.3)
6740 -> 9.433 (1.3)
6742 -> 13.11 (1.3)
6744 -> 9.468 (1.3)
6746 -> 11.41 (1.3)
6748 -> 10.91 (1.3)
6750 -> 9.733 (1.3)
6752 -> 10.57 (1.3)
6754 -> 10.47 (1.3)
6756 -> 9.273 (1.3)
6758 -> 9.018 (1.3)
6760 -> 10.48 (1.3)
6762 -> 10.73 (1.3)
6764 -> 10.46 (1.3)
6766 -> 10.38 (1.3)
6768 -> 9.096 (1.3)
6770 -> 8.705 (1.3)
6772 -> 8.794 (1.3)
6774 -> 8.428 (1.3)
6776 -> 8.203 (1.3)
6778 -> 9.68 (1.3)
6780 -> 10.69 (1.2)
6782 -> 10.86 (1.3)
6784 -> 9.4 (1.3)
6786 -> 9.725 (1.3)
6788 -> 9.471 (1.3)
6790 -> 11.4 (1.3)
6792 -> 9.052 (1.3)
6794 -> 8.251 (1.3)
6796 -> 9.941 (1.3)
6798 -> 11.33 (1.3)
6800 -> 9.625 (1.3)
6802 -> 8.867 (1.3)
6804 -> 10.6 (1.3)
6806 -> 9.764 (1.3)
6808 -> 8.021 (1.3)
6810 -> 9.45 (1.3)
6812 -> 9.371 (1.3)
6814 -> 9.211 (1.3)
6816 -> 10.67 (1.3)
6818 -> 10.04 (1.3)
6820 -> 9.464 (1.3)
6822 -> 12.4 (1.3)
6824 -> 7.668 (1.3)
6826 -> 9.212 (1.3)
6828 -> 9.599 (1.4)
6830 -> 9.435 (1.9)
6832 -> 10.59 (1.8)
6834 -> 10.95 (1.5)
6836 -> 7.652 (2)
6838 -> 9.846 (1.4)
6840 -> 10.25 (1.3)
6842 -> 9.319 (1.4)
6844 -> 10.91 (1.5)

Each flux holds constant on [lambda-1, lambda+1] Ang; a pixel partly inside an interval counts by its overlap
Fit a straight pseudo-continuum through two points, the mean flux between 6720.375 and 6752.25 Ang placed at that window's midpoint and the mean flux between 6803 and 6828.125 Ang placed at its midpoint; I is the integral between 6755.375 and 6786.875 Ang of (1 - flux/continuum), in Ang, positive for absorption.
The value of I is 1.26 Ang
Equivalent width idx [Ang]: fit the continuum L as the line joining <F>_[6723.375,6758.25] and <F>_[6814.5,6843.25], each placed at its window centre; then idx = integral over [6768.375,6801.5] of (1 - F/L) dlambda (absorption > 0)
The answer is 1.4 Ang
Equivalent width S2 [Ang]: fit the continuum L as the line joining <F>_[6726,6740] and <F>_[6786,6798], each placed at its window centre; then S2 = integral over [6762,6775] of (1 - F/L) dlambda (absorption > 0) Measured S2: 0.6 Ang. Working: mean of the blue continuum 10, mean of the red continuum 9.77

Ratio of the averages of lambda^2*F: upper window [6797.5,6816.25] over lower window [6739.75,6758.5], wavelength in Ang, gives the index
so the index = 0.94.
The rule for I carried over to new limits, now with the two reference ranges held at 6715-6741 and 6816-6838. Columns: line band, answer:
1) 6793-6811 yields 0.6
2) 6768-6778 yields 1.3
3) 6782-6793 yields 0.0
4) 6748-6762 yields 0.0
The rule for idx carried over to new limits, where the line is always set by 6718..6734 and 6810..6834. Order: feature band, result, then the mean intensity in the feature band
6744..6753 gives -0.46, 10.5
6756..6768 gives -0.08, 10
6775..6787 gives 0.20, 9.76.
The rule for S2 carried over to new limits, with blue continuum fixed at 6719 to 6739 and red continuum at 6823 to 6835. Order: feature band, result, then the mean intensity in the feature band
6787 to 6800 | -0.1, 9.89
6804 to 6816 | 0.3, 9.41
